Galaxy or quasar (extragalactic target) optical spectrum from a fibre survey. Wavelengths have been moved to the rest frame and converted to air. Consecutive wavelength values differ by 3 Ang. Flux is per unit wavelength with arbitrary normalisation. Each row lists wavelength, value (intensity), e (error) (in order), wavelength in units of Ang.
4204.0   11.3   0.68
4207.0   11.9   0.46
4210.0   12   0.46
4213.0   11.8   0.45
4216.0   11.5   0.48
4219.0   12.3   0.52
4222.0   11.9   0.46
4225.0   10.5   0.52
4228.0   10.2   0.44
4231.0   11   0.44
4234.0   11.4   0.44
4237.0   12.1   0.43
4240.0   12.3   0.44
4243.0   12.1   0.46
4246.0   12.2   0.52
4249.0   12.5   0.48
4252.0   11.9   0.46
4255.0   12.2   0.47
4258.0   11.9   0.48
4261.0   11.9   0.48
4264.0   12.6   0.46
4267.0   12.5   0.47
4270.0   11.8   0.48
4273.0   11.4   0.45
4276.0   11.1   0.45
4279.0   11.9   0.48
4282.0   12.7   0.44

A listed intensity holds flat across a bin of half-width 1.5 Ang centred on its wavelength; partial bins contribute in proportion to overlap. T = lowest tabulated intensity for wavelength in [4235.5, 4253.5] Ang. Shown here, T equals 11.9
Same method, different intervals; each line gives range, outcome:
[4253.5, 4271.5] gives 11.8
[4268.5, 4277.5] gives 11.1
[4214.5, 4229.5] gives 10.2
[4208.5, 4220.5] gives 11.5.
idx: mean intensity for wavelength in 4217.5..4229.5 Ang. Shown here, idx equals 11.2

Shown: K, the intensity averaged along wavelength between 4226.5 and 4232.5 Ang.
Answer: 10.6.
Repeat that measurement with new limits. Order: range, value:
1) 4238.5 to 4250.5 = 12.3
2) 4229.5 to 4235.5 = 11.2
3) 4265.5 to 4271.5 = 12.2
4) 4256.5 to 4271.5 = 12.1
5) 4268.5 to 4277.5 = 11.4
